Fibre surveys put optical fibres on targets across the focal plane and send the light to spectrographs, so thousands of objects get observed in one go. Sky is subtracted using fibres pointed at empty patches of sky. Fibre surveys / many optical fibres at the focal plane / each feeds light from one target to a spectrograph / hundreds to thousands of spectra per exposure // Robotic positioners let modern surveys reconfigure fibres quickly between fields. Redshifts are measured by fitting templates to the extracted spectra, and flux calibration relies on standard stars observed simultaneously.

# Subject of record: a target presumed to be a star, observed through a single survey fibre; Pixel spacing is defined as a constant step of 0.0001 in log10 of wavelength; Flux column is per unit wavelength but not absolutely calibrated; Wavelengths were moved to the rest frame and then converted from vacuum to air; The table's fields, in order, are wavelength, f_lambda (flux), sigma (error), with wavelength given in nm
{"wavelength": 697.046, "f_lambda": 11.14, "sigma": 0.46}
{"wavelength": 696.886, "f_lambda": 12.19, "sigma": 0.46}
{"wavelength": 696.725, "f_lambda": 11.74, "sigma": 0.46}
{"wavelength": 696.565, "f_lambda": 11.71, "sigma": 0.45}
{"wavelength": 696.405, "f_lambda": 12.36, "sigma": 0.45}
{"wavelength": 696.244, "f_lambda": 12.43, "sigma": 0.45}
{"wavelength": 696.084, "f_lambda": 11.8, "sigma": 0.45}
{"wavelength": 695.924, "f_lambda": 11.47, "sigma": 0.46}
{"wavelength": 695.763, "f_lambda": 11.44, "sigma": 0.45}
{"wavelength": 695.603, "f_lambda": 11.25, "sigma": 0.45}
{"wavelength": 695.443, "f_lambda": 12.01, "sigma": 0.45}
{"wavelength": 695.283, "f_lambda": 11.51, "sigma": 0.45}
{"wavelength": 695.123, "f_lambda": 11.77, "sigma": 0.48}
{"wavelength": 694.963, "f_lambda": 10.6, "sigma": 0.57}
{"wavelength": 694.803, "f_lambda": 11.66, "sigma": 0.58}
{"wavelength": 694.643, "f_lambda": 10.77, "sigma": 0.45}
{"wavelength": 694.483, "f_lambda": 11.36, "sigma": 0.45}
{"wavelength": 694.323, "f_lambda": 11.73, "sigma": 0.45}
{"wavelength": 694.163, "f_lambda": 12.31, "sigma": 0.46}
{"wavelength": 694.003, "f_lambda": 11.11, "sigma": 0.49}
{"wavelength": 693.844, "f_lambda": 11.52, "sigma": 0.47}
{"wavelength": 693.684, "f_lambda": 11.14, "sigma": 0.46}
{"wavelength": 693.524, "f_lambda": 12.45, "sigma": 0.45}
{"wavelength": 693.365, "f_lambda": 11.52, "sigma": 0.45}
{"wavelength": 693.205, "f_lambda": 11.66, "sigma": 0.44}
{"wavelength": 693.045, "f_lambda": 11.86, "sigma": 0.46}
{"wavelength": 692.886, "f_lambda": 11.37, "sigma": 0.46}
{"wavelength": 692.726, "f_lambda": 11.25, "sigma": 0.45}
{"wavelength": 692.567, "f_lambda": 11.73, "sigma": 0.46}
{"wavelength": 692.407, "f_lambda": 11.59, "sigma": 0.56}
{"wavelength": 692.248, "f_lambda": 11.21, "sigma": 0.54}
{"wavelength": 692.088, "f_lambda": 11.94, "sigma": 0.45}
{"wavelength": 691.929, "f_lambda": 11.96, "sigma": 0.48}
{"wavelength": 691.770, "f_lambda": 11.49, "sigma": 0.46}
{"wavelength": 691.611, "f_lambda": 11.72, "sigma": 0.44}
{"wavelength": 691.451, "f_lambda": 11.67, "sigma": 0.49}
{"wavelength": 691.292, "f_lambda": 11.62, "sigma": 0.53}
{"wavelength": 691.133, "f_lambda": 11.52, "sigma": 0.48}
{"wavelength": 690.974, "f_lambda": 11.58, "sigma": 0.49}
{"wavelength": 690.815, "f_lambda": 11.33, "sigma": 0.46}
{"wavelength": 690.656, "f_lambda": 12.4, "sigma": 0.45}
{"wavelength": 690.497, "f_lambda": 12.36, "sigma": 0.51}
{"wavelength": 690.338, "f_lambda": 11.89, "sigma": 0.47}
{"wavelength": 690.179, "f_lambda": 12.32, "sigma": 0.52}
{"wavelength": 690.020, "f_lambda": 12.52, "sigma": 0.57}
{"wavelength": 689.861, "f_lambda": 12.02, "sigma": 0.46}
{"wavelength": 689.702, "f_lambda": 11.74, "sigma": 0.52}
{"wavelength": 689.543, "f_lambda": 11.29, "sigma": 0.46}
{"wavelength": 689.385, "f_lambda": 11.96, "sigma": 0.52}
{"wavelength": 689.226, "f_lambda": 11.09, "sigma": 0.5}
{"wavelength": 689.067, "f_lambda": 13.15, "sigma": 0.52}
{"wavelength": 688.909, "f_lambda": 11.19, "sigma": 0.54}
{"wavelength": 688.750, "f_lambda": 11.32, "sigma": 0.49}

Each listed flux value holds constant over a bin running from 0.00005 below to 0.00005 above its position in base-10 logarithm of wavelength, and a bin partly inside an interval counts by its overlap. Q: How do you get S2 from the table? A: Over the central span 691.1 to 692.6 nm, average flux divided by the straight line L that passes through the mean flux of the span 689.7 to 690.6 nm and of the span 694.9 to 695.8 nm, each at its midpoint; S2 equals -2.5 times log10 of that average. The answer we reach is 0.027 mag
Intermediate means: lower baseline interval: 12.2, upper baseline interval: 11.5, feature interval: 11.6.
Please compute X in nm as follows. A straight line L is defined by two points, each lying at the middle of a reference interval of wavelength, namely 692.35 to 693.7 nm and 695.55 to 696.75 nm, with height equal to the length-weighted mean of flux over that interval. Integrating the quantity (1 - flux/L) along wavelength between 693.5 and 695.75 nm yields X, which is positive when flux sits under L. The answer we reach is 0.04 nm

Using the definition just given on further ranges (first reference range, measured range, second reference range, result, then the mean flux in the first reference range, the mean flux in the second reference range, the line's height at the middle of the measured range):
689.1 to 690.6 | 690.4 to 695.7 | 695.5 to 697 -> 0.12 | 12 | 11.8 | 11.9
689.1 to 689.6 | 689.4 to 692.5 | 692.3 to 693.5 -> -0.05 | 11.6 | 11.6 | 11.6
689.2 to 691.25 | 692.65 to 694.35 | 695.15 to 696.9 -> 0.03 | 11.9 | 11.8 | 11.8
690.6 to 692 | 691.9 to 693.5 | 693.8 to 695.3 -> -0.01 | 11.7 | 11.4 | 11.6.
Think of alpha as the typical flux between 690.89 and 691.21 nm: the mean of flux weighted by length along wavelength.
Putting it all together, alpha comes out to 11.6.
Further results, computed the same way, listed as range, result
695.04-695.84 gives 11.6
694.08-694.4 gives 12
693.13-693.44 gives 11.6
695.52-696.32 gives 11.7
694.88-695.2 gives 11.2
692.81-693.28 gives 11.6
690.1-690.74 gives 12.2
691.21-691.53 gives 11.7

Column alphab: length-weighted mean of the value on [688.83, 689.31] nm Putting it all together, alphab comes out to 11.8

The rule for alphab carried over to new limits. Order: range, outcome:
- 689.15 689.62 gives 11.5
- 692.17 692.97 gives 11.4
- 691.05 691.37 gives 11.6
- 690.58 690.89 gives 11.9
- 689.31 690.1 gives 11.9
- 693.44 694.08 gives 11.6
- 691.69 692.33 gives 11.7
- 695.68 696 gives 11.4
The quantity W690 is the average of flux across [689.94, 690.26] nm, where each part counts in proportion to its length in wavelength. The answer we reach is 12.4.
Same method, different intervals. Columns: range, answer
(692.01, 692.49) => 11.6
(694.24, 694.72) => 11.3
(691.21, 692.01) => 11.7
